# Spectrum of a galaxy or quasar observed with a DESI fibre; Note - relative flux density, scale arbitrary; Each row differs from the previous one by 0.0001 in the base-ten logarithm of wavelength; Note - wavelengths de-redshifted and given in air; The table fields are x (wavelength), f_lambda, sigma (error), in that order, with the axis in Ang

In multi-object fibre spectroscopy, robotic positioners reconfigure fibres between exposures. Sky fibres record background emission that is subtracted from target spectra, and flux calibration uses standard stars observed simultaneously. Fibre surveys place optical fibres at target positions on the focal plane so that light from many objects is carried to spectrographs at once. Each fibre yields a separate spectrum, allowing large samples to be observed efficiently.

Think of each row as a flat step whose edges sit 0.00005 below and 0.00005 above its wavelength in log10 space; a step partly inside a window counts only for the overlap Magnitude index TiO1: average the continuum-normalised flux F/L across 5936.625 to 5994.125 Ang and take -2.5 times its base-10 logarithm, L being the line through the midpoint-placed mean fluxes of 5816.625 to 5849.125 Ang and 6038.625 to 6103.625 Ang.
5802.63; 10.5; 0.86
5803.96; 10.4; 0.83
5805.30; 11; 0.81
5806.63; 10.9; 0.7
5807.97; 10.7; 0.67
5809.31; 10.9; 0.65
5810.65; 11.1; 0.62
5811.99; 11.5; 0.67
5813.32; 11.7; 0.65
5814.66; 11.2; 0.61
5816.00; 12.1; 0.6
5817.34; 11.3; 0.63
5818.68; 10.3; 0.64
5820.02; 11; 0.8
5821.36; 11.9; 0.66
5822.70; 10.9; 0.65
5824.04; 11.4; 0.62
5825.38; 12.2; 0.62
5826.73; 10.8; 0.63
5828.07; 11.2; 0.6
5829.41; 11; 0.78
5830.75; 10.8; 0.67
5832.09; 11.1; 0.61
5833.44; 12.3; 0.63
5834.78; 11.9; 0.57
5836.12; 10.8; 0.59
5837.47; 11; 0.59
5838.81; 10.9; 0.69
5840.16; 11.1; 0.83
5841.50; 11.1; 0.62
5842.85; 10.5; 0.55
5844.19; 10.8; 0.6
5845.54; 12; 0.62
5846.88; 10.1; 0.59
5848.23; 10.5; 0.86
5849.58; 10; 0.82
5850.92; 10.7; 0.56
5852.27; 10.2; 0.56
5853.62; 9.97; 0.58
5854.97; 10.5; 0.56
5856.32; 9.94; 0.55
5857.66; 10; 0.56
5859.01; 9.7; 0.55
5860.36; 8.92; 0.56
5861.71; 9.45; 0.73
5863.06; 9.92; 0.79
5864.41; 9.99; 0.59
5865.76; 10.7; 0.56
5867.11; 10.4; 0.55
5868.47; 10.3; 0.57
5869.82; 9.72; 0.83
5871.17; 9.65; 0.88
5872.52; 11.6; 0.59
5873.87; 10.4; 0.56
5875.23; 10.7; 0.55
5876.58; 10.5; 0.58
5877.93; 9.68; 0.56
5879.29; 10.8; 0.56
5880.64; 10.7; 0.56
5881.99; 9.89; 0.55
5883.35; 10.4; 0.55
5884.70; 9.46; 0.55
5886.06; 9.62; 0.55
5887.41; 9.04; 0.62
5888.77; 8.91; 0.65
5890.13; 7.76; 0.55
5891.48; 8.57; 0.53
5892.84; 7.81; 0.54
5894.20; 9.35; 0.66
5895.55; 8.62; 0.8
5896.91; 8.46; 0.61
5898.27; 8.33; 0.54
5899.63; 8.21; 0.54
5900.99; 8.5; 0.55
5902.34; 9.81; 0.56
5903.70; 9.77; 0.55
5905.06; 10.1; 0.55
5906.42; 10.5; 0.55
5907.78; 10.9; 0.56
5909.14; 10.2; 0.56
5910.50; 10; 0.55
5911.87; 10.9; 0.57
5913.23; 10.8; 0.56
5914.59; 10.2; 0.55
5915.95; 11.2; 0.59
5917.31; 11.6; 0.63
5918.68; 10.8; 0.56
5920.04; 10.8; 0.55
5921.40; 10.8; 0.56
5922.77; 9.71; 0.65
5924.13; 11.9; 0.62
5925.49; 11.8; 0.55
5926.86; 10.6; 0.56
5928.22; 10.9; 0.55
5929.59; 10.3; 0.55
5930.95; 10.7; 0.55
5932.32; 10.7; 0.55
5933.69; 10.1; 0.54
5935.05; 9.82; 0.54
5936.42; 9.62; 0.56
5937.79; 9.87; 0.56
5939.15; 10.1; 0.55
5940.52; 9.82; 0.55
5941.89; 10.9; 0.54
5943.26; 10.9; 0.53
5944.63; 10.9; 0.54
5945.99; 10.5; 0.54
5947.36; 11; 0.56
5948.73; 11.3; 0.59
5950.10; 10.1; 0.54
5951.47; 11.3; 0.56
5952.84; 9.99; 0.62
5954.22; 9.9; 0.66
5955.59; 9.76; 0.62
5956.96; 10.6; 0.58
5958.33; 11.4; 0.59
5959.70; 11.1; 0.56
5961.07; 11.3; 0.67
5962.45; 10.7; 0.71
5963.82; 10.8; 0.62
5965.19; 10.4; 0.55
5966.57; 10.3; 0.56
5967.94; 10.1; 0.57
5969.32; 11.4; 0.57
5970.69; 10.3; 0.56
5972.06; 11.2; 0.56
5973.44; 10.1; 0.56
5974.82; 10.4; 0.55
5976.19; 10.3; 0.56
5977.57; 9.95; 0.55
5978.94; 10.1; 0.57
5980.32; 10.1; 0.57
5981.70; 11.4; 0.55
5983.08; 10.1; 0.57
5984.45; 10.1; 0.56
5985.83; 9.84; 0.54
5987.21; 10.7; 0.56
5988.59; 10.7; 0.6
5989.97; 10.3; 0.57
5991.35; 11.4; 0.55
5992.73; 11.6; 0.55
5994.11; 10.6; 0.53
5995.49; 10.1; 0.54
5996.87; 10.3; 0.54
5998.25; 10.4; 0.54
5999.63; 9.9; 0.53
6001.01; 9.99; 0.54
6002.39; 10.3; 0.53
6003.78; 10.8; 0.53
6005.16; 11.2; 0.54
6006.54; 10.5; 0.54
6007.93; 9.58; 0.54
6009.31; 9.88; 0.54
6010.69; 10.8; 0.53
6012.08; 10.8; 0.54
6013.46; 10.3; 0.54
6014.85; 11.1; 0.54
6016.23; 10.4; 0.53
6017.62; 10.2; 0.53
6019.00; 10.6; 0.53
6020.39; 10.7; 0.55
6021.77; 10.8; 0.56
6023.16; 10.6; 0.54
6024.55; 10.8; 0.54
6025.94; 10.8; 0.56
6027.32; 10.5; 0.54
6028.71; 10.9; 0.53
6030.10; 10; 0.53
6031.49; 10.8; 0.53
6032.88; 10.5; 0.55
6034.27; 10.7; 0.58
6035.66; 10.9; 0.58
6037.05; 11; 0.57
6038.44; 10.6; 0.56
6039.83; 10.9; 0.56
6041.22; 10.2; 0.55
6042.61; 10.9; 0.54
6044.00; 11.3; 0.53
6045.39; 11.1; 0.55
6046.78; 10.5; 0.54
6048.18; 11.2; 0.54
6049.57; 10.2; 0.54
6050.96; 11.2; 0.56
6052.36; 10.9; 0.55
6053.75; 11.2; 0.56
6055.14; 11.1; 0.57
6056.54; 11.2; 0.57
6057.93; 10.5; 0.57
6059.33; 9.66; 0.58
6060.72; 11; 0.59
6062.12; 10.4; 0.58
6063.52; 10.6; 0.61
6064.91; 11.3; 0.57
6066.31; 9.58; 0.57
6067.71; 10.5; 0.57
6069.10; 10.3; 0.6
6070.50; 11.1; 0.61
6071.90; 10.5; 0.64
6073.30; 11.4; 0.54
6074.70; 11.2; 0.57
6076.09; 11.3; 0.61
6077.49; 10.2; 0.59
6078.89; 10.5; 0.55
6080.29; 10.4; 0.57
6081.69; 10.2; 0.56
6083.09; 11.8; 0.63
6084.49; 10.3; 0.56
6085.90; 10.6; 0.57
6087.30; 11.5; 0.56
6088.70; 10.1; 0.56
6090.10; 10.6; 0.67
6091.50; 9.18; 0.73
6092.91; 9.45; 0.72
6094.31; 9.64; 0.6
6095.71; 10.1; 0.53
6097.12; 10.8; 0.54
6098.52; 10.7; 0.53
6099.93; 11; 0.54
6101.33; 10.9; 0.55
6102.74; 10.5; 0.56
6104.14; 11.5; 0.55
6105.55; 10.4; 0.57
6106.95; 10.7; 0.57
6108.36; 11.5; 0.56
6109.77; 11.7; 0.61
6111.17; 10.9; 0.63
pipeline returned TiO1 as 0.03 mag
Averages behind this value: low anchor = 11.1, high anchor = 10.6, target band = 10.6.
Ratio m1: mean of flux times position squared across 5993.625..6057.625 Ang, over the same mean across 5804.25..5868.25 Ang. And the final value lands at 1.0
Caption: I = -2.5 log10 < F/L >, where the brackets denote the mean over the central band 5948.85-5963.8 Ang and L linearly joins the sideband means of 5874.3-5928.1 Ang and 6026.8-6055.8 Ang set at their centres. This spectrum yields -0.038 mag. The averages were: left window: 9.95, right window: 10.8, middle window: 10.6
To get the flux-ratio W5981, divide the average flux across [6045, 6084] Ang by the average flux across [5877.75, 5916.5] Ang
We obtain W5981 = 1.1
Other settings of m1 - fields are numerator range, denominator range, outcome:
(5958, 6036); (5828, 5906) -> 1.10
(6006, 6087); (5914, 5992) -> 1.04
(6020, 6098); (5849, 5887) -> 1.12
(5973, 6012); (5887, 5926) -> 1.09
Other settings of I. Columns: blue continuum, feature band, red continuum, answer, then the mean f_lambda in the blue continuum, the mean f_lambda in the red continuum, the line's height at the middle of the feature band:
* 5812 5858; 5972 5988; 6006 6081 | 0.05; 11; 10.7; 10.8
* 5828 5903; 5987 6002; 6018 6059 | 0.01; 10.1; 10.8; 10.6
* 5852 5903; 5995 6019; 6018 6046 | 0.02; 9.64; 10.7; 10.5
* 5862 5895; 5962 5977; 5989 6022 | -0.02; 9.82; 10.5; 10.3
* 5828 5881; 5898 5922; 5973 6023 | 0.03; 10.5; 10.5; 10.5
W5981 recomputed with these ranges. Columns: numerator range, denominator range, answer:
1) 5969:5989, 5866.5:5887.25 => 1.02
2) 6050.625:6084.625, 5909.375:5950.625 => 1.01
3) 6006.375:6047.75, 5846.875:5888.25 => 1.05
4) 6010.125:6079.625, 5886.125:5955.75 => 1.06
